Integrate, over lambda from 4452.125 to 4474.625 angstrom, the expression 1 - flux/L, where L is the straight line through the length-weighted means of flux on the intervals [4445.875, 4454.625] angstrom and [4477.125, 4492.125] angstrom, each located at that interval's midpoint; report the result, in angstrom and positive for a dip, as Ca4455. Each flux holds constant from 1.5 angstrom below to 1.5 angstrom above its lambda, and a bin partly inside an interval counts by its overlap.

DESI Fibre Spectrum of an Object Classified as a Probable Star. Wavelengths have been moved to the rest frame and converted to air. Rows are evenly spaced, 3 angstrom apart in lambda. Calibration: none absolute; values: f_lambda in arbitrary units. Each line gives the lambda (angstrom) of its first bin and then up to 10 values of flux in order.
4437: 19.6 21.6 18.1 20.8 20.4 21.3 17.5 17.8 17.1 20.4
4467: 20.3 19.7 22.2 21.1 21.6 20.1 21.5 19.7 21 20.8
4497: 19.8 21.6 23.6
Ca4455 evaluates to 1.2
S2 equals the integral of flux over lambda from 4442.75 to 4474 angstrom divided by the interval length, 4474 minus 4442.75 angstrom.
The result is 19.6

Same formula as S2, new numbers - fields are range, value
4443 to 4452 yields 20.3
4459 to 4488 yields 20.4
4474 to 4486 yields 21.1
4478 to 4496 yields 20.7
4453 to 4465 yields 18.2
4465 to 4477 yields 20.8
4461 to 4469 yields 19.7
